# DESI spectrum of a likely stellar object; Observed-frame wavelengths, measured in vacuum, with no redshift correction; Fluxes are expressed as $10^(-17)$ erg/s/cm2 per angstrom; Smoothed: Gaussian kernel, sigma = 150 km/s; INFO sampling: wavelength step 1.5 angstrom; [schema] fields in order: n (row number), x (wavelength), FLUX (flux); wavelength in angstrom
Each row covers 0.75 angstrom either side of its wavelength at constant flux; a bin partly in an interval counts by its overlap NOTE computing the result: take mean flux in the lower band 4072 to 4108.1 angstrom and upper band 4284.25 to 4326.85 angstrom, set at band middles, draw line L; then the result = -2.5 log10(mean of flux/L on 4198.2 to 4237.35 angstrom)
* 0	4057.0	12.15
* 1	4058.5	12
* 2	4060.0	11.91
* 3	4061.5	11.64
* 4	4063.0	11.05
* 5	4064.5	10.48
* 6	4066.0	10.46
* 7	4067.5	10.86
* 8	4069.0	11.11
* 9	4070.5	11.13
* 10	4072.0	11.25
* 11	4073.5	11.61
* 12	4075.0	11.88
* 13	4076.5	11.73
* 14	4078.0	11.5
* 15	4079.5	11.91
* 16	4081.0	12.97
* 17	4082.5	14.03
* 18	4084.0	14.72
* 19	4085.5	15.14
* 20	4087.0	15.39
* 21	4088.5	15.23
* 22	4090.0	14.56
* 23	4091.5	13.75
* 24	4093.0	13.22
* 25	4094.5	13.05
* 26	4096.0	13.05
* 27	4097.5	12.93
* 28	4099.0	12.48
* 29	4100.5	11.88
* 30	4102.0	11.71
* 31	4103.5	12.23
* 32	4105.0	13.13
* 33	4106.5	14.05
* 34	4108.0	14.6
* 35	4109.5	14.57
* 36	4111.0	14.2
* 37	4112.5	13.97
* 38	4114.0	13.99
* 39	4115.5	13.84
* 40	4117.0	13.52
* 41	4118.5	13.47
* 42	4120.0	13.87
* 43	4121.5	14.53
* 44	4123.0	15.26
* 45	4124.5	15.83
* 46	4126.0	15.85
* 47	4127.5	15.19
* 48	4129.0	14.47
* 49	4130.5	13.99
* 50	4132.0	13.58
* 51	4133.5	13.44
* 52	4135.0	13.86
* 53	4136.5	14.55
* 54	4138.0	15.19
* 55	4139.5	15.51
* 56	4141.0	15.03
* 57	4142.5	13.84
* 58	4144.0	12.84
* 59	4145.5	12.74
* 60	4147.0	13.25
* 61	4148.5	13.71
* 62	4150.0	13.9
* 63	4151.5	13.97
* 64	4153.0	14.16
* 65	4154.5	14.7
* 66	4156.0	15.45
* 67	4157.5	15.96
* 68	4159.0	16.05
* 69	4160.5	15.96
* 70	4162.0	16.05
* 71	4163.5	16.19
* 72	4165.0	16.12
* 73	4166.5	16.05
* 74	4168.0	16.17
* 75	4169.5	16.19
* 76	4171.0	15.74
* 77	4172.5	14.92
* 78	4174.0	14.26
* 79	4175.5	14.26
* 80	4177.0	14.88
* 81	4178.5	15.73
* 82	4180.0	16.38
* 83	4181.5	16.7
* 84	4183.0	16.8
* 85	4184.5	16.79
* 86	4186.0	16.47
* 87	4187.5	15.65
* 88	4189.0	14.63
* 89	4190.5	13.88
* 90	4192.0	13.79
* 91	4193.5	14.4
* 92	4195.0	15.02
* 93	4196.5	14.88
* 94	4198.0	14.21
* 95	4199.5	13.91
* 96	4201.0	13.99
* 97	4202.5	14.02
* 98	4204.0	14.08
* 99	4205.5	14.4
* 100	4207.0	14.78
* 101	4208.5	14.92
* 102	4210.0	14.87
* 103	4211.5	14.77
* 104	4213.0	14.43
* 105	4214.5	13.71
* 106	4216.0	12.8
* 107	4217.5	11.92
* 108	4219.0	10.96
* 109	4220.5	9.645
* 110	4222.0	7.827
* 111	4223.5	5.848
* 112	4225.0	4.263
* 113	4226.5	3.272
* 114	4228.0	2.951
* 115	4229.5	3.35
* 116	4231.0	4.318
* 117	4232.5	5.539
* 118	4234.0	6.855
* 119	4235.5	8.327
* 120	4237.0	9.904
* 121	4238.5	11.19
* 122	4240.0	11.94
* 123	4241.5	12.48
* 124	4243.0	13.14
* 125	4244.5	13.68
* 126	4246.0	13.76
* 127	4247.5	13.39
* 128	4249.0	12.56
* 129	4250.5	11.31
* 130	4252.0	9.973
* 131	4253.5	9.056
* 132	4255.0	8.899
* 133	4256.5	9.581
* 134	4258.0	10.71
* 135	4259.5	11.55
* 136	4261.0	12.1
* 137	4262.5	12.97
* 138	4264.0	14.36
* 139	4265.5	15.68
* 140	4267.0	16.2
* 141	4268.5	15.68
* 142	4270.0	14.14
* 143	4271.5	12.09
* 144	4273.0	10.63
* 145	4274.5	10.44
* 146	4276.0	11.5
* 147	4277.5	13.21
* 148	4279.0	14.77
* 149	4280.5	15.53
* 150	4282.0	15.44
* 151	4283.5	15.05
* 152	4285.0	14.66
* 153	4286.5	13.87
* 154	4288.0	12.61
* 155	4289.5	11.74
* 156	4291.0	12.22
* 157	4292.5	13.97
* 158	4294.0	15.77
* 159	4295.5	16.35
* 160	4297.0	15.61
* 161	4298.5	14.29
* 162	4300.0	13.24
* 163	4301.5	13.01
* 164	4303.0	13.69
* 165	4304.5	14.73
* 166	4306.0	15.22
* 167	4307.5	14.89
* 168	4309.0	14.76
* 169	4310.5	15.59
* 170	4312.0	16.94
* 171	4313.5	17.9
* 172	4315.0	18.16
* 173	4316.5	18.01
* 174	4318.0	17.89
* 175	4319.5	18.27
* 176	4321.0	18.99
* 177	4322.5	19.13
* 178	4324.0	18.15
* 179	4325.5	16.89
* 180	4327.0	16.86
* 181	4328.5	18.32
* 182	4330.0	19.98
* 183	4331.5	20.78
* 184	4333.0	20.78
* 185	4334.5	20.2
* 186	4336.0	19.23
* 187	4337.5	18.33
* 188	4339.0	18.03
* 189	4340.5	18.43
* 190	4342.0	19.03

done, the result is 0.38 mag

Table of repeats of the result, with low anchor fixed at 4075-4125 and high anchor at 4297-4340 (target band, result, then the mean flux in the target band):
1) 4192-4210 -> 0.06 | 14.4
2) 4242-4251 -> 0.23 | 13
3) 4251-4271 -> 0.30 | 12.4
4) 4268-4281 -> 0.26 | 13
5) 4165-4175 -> -0.06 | 15.6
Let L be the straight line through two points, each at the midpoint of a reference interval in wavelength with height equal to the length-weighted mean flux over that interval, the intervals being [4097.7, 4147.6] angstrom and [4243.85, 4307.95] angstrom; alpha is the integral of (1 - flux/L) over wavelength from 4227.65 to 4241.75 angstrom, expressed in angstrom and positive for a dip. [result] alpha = 6.1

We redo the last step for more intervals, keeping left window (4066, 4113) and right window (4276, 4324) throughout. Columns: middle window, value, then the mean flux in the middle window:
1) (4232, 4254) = 5.6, 11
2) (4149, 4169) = -2.4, 15.4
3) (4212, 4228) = 5.7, 9.24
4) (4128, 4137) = -0.4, 14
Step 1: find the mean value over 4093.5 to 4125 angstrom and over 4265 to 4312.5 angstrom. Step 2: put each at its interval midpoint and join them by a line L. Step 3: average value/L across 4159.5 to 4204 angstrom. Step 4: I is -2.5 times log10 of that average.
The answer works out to -0.110 mag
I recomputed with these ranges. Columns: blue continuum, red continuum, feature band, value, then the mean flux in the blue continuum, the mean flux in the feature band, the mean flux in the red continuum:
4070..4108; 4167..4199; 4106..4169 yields -0.031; 13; 14.6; 15.3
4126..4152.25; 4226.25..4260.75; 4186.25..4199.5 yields -0.232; 14.1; 14.6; 9.59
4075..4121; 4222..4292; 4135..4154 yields -0.103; 13.5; 14.1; 11.1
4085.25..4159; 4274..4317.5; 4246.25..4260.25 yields 0.311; 14.1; 10.9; 14.6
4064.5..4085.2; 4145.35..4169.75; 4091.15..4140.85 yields -0.030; 12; 13.9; 15.1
